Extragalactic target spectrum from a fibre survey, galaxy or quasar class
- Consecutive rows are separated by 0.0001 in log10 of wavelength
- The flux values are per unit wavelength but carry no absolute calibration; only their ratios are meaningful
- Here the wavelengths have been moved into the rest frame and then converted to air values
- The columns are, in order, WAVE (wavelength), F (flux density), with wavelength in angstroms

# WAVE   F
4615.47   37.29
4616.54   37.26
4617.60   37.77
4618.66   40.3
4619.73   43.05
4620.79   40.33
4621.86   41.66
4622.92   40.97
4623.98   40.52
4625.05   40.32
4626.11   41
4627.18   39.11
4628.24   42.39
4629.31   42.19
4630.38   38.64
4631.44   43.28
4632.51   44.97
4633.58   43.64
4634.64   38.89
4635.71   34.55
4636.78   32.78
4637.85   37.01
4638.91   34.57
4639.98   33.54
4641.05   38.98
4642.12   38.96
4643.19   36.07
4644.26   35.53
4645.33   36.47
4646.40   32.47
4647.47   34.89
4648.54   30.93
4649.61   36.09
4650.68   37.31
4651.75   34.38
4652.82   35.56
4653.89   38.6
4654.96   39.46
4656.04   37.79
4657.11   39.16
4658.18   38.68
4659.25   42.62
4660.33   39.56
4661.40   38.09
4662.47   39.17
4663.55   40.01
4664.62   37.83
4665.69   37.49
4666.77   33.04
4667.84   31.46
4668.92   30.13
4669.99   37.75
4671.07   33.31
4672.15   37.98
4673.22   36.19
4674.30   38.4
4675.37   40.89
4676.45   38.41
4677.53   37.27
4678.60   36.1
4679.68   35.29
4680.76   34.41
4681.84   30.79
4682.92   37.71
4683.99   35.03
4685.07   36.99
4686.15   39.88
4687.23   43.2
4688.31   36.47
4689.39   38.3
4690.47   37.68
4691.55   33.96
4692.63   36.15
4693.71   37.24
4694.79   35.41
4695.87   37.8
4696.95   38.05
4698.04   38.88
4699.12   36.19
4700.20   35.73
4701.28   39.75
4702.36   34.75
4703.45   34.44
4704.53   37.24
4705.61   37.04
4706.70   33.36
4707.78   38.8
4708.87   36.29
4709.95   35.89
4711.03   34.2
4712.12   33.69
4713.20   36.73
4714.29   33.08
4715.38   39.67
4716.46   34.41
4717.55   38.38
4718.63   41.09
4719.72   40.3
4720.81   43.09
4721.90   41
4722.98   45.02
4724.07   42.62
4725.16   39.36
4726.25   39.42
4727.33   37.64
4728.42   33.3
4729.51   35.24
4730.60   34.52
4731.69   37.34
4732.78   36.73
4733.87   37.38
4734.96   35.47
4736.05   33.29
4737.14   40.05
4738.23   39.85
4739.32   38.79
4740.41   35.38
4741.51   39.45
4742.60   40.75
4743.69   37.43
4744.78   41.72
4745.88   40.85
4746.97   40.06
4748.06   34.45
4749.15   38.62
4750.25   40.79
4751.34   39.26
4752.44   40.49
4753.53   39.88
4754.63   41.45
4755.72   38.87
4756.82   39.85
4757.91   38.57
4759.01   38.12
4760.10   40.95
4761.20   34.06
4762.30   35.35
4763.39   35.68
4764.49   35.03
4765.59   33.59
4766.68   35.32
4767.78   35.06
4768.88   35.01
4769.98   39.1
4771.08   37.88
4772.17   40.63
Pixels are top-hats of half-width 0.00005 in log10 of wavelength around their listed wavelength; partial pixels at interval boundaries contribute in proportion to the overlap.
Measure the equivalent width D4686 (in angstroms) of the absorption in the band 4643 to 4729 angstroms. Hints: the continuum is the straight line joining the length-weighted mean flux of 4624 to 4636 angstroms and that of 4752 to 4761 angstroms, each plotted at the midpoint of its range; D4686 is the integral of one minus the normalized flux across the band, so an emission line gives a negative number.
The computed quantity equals 6.92 angstroms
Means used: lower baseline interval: 40.9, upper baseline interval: 39.6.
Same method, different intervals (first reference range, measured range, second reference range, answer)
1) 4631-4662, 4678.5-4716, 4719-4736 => 1.55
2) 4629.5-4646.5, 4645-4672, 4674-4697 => 0.67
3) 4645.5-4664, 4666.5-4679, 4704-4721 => 0.41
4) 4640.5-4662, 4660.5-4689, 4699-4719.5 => 0.08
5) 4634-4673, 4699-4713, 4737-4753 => 0.75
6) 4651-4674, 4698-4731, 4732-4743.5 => 0.05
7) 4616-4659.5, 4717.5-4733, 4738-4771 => -0.37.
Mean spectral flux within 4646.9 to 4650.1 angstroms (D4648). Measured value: 33.9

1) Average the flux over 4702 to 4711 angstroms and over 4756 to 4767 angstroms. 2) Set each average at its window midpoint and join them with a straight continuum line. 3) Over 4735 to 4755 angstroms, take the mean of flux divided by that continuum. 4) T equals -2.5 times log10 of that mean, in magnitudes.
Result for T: -0.070 mag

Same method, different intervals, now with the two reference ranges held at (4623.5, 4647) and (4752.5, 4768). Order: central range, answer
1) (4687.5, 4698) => 0.03 mag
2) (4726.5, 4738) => 0.04 mag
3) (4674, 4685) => 0.05 mag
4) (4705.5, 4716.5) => 0.06 mag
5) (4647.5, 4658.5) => 0.05 mag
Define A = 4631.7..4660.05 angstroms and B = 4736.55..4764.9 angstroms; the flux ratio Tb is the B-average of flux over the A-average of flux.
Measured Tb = 1.04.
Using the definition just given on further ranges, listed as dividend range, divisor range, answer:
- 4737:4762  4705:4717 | 1.09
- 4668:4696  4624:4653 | 0.97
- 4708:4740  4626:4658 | 1.00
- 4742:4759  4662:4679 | 1.08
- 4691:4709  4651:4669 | 0.98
